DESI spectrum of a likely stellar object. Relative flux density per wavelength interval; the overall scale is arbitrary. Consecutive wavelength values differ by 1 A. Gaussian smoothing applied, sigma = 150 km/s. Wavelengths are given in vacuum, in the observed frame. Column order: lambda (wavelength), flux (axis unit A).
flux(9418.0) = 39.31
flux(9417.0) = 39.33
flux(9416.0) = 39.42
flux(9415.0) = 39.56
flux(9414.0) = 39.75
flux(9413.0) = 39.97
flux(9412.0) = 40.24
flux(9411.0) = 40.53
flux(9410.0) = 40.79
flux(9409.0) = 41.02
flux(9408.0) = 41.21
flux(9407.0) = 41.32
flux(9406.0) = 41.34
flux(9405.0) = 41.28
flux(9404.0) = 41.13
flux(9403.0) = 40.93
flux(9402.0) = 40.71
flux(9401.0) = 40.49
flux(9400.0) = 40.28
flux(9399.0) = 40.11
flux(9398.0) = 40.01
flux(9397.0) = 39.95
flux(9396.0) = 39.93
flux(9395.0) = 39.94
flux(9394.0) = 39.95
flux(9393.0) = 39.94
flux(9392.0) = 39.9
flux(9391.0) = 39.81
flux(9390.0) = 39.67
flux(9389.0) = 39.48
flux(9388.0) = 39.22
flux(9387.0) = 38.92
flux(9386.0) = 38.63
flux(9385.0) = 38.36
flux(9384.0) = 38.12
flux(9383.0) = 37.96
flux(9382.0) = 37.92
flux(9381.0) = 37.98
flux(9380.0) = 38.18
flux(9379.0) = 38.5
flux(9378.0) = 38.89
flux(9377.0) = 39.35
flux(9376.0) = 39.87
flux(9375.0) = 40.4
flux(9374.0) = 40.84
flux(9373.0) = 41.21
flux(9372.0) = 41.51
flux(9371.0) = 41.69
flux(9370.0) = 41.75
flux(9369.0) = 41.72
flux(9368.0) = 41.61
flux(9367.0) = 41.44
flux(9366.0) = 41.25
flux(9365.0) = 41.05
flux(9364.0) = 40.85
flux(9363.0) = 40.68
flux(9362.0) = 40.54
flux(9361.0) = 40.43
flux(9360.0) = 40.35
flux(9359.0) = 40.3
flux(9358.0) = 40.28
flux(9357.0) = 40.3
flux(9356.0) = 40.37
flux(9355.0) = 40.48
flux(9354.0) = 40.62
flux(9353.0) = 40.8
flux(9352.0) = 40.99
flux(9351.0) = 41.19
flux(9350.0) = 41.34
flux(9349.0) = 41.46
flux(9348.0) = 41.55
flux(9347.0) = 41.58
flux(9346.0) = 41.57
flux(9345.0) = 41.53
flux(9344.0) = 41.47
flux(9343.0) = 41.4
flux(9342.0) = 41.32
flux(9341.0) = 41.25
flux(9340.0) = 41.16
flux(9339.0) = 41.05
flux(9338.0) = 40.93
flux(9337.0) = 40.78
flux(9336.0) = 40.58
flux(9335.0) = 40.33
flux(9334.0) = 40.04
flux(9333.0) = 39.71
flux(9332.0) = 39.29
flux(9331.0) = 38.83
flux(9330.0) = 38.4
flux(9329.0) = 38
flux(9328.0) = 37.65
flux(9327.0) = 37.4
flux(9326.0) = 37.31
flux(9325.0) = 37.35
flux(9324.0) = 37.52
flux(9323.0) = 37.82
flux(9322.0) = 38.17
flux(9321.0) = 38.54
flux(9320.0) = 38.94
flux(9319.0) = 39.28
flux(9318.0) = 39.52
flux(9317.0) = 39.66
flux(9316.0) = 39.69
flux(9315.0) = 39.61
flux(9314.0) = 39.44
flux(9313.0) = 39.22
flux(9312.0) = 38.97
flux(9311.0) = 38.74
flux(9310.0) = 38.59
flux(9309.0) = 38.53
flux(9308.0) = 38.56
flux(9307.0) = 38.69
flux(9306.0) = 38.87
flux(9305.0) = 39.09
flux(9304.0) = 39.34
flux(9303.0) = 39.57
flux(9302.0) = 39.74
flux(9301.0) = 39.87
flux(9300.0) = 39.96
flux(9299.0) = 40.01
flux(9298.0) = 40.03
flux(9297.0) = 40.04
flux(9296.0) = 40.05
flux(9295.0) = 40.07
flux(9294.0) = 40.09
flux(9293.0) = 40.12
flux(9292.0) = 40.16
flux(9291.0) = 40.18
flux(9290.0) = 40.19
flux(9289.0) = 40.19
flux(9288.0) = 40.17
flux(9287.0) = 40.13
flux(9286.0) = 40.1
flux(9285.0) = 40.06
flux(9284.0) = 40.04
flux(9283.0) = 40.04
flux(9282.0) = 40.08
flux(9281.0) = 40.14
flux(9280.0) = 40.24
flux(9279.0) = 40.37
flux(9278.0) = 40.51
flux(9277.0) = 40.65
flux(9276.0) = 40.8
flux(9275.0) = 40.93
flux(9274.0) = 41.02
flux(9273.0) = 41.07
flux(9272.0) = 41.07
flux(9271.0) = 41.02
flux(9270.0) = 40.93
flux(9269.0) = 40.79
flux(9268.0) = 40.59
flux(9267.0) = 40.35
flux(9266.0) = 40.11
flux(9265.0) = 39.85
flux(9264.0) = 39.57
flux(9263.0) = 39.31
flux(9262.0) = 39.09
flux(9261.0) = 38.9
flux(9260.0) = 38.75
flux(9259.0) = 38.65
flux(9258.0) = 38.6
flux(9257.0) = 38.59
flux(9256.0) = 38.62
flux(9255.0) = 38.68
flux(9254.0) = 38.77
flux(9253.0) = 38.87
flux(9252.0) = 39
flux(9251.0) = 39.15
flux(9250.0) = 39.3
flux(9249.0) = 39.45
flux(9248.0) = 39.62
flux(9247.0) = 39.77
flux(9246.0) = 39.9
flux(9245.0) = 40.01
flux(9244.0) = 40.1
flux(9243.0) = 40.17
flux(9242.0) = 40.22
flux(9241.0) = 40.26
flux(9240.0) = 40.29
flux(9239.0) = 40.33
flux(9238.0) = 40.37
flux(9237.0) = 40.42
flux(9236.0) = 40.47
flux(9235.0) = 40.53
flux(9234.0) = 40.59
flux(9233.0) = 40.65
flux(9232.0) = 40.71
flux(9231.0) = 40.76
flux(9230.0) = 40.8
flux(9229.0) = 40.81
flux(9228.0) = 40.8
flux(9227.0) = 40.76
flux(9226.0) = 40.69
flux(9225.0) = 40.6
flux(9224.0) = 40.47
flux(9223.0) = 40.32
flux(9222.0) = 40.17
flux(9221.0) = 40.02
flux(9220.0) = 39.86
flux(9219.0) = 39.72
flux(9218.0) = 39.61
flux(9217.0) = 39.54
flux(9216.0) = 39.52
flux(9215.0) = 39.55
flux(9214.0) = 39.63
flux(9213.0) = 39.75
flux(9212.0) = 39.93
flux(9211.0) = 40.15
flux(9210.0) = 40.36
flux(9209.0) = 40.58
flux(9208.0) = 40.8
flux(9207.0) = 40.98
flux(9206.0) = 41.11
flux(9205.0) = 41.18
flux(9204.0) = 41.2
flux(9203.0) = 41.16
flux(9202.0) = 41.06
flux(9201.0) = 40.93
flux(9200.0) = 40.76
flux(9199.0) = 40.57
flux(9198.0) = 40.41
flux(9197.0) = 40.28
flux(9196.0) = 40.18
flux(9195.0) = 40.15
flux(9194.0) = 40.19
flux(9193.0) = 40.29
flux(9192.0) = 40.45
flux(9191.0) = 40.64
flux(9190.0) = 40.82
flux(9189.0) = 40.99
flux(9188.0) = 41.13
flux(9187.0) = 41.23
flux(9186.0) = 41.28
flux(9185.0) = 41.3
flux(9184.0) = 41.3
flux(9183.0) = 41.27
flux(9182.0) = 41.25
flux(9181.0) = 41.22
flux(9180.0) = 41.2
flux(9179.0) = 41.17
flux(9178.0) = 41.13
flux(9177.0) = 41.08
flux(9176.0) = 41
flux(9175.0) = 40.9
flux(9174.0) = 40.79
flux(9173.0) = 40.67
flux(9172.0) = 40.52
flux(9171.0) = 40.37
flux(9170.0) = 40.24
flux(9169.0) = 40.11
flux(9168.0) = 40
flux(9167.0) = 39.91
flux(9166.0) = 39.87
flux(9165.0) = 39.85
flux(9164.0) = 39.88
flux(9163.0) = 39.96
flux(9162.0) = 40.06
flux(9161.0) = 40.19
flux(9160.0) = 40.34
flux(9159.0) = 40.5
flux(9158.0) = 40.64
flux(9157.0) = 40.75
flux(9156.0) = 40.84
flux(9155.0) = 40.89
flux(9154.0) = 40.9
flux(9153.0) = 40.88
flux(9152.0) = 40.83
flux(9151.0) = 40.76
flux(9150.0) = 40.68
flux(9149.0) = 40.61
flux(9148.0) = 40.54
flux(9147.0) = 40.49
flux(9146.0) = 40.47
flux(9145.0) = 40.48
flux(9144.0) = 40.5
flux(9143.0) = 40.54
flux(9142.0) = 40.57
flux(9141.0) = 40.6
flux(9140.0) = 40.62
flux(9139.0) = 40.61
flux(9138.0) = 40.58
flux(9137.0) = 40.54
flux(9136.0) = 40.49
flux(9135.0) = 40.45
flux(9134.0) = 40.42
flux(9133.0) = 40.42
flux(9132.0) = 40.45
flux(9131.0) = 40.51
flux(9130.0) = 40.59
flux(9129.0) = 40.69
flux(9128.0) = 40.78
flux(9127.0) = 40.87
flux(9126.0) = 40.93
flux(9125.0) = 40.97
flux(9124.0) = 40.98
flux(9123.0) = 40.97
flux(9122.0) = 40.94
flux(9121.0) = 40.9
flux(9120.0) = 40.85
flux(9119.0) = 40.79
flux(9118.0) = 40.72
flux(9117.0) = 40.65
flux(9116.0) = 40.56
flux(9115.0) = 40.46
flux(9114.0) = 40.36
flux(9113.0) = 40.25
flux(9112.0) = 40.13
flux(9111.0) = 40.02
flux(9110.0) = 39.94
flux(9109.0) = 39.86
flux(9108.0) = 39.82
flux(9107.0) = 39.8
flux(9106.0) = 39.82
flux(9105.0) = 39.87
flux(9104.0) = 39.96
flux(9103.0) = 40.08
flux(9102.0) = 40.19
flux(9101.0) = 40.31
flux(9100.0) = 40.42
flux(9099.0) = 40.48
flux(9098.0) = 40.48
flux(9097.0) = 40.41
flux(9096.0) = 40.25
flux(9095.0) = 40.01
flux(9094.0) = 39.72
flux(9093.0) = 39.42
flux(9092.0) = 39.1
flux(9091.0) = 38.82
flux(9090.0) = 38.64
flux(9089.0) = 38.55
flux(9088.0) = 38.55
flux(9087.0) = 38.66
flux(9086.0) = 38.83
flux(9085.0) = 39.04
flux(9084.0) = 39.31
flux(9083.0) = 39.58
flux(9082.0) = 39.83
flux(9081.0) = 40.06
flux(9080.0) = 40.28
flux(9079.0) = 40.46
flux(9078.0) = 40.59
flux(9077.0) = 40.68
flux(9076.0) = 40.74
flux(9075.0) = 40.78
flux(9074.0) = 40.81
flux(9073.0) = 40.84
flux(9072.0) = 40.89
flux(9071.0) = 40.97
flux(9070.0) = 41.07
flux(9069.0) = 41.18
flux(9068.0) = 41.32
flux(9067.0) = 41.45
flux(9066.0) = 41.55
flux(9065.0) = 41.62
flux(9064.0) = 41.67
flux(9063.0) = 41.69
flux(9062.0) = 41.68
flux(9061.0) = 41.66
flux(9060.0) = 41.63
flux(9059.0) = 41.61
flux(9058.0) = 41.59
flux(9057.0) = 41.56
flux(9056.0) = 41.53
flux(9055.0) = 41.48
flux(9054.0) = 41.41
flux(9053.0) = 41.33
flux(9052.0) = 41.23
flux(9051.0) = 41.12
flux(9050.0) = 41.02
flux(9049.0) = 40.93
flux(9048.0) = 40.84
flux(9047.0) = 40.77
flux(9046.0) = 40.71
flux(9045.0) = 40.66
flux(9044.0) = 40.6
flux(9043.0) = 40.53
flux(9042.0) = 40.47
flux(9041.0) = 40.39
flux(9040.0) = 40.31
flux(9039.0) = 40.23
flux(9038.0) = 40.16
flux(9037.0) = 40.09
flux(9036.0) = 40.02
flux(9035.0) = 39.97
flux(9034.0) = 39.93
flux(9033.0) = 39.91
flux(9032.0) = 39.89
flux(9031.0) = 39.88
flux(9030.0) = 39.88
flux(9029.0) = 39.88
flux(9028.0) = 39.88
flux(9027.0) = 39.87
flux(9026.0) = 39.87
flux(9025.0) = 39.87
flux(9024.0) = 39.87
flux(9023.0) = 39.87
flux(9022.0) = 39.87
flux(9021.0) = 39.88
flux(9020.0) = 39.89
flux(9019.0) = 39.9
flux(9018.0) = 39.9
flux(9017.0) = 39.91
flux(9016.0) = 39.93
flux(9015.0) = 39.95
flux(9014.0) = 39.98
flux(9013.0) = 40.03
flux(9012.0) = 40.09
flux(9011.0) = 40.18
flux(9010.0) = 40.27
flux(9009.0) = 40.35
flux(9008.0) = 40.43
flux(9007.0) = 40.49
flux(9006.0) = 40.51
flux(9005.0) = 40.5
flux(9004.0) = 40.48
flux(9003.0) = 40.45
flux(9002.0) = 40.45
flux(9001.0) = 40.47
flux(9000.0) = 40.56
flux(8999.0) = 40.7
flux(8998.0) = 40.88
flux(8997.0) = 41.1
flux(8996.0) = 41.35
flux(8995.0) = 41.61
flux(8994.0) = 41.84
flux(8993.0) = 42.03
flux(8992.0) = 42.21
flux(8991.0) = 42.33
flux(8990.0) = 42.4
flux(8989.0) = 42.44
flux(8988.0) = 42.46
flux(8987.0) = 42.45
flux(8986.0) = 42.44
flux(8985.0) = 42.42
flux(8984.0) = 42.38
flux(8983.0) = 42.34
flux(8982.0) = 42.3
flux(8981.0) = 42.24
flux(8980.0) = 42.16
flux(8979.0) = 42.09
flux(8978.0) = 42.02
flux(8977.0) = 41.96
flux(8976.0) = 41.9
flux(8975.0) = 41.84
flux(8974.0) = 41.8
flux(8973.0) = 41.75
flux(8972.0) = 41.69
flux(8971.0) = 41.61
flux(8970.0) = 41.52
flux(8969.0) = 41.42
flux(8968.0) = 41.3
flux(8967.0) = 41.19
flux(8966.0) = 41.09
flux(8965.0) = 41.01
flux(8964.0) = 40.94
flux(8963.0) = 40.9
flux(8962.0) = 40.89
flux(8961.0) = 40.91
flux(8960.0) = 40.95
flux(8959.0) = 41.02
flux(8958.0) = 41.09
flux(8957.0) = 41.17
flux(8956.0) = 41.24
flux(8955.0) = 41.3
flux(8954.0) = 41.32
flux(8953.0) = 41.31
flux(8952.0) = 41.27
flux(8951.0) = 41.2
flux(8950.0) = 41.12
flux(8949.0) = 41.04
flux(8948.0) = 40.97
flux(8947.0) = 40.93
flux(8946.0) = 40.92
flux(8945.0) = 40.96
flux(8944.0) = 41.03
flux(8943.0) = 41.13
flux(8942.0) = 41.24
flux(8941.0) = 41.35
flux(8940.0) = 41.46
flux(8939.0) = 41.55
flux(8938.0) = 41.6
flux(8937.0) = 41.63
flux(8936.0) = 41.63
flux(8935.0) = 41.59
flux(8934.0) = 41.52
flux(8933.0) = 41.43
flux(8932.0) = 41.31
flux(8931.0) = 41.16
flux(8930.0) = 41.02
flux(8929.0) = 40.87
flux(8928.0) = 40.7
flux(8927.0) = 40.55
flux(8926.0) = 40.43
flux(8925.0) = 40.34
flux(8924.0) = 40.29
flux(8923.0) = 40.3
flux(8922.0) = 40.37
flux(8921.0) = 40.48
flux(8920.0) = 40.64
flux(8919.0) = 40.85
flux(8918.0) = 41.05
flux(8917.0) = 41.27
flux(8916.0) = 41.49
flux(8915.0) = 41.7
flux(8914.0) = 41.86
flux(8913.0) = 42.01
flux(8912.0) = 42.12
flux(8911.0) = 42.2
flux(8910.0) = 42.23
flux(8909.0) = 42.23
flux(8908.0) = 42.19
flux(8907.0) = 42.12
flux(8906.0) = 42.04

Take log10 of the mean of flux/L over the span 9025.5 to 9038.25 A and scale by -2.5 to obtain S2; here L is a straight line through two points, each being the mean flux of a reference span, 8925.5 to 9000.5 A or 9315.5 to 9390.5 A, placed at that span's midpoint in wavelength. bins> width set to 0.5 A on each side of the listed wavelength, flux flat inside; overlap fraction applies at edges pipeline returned 0.03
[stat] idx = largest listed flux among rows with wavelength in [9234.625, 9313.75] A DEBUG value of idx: 41.07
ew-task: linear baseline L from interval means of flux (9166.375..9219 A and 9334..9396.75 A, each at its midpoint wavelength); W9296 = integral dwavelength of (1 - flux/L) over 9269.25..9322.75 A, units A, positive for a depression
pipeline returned 0.8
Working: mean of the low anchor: 40.6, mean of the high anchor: 40.4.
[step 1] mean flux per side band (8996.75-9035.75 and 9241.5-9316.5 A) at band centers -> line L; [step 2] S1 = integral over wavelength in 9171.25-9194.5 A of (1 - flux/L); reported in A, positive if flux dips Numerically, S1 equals -0.6 A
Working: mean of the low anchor 40.1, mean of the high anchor 39.8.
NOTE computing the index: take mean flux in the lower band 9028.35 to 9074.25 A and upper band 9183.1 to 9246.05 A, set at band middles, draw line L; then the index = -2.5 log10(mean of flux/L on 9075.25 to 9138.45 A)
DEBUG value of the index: 0.02 mag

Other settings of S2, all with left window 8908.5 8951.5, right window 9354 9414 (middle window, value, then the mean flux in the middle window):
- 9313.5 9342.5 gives 0.03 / 39.3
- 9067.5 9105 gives 0.02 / 40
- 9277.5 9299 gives 0.01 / 40.1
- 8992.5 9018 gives 0.01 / 40.6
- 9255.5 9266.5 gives 0.04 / 39.1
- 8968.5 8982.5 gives -0.02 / 41.9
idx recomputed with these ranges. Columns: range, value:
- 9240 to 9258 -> 40.29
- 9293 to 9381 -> 41.75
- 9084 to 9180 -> 41.2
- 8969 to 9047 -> 42.46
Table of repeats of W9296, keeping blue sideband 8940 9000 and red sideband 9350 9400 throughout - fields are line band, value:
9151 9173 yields 0.25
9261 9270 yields 0.12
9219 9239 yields 0.05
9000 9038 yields 1.17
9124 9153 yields 0.22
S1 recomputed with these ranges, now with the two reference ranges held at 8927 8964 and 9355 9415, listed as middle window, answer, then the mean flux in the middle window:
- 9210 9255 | 0.53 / 40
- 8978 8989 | -0.33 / 42.3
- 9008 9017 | 0.20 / 40.1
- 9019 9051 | 0.60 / 40.2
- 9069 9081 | 0.04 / 40.7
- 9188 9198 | 0.03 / 40.5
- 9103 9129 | 0.22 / 40.4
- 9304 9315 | 0.39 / 38.9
